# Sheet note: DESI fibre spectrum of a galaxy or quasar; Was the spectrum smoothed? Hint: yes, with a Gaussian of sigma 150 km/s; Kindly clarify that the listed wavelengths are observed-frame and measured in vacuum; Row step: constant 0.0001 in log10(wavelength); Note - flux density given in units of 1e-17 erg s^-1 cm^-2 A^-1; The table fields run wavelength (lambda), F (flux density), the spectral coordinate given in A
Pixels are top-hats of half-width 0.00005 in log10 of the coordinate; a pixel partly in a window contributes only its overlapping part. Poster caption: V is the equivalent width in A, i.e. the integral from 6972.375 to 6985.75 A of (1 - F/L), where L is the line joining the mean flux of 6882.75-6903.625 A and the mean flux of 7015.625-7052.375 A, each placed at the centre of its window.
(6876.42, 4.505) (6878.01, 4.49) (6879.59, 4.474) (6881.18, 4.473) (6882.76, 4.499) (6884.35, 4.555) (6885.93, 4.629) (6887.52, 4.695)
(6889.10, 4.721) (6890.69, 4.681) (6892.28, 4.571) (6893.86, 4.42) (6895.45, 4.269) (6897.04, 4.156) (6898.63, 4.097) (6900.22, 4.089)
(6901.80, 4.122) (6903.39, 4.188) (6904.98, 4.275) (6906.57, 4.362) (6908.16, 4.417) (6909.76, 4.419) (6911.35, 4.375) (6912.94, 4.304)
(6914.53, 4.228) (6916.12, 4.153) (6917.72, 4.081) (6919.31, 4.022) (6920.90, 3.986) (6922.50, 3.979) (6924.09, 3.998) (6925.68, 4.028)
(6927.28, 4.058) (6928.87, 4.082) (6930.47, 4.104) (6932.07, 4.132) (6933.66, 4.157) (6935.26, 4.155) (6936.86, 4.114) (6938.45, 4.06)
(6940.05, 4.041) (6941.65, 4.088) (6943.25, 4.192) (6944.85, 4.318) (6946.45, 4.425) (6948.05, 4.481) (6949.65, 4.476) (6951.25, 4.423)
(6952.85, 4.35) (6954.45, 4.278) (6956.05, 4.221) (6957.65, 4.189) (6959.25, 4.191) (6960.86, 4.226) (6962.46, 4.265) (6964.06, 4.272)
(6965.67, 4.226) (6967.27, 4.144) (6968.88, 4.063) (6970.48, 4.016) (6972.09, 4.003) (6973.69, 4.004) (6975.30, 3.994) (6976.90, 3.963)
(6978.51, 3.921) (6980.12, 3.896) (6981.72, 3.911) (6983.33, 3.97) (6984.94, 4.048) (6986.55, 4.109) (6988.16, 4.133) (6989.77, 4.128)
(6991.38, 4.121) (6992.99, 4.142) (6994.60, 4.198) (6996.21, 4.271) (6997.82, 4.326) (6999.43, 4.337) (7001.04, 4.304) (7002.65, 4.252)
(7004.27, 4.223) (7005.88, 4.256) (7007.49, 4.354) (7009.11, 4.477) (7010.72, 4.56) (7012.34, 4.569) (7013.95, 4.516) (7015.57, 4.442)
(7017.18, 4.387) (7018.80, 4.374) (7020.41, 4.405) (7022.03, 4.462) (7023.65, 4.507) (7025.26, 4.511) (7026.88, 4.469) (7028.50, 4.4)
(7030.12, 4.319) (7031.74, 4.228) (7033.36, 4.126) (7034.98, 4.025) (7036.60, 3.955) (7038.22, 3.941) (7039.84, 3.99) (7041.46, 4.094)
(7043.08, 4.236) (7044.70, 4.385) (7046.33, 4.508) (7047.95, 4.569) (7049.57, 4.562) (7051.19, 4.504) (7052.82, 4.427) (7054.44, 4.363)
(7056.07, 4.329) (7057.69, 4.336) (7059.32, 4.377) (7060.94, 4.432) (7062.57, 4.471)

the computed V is 1.2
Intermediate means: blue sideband 4.41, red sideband 4.32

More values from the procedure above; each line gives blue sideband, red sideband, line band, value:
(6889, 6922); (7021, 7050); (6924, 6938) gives 0.6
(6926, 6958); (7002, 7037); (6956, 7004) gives 1.8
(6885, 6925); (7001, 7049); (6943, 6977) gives 0.7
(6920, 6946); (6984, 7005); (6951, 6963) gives -0.4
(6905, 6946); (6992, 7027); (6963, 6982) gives 1.1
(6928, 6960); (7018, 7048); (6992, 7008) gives 0.0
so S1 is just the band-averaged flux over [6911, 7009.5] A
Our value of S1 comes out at 4.16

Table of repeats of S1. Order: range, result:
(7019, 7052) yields 4.31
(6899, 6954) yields 4.2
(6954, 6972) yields 4.18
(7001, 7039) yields 4.34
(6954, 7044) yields 4.21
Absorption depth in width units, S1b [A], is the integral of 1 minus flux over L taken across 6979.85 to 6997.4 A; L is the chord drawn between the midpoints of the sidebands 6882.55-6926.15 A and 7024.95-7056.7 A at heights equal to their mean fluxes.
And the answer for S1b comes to 0.8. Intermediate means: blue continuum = 4.3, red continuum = 4.29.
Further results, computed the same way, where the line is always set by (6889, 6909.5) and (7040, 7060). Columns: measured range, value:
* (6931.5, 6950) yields 0.53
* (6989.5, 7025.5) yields 0.07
